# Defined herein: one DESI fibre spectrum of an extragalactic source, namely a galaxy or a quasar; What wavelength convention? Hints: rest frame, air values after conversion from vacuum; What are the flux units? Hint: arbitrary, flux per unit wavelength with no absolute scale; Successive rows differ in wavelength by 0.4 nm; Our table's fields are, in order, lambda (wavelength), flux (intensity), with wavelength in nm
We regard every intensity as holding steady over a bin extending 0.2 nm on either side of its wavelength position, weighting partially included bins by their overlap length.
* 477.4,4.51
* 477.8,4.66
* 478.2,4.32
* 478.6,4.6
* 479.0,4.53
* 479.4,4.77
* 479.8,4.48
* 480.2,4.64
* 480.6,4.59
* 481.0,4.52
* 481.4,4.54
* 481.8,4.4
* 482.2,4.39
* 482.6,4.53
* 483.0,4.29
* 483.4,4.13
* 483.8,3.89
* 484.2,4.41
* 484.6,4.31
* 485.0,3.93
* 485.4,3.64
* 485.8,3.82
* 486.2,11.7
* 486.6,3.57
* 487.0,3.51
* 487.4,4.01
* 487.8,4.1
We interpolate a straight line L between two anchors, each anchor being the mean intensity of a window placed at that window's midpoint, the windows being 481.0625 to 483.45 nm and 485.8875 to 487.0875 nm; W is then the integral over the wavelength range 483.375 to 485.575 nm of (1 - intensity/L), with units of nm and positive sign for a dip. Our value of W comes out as 0.540 nm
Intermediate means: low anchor 4.4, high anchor 6.29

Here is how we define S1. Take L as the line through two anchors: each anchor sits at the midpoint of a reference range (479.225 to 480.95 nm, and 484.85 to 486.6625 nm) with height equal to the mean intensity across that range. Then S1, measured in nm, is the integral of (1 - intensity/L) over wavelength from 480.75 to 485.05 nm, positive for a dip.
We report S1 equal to 0.61 nm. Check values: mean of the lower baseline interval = 4.61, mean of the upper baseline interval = 5.5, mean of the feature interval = 4.32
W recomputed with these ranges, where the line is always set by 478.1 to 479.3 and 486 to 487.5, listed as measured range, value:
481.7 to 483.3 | 0.231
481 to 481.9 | 0.085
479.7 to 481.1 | 0.066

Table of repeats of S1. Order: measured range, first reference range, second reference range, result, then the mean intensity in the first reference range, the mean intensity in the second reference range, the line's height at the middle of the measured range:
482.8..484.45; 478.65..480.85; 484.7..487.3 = 0.219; 4.6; 4.96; 4.82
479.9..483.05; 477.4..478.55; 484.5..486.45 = 0.295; 4.51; 5.49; 4.97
